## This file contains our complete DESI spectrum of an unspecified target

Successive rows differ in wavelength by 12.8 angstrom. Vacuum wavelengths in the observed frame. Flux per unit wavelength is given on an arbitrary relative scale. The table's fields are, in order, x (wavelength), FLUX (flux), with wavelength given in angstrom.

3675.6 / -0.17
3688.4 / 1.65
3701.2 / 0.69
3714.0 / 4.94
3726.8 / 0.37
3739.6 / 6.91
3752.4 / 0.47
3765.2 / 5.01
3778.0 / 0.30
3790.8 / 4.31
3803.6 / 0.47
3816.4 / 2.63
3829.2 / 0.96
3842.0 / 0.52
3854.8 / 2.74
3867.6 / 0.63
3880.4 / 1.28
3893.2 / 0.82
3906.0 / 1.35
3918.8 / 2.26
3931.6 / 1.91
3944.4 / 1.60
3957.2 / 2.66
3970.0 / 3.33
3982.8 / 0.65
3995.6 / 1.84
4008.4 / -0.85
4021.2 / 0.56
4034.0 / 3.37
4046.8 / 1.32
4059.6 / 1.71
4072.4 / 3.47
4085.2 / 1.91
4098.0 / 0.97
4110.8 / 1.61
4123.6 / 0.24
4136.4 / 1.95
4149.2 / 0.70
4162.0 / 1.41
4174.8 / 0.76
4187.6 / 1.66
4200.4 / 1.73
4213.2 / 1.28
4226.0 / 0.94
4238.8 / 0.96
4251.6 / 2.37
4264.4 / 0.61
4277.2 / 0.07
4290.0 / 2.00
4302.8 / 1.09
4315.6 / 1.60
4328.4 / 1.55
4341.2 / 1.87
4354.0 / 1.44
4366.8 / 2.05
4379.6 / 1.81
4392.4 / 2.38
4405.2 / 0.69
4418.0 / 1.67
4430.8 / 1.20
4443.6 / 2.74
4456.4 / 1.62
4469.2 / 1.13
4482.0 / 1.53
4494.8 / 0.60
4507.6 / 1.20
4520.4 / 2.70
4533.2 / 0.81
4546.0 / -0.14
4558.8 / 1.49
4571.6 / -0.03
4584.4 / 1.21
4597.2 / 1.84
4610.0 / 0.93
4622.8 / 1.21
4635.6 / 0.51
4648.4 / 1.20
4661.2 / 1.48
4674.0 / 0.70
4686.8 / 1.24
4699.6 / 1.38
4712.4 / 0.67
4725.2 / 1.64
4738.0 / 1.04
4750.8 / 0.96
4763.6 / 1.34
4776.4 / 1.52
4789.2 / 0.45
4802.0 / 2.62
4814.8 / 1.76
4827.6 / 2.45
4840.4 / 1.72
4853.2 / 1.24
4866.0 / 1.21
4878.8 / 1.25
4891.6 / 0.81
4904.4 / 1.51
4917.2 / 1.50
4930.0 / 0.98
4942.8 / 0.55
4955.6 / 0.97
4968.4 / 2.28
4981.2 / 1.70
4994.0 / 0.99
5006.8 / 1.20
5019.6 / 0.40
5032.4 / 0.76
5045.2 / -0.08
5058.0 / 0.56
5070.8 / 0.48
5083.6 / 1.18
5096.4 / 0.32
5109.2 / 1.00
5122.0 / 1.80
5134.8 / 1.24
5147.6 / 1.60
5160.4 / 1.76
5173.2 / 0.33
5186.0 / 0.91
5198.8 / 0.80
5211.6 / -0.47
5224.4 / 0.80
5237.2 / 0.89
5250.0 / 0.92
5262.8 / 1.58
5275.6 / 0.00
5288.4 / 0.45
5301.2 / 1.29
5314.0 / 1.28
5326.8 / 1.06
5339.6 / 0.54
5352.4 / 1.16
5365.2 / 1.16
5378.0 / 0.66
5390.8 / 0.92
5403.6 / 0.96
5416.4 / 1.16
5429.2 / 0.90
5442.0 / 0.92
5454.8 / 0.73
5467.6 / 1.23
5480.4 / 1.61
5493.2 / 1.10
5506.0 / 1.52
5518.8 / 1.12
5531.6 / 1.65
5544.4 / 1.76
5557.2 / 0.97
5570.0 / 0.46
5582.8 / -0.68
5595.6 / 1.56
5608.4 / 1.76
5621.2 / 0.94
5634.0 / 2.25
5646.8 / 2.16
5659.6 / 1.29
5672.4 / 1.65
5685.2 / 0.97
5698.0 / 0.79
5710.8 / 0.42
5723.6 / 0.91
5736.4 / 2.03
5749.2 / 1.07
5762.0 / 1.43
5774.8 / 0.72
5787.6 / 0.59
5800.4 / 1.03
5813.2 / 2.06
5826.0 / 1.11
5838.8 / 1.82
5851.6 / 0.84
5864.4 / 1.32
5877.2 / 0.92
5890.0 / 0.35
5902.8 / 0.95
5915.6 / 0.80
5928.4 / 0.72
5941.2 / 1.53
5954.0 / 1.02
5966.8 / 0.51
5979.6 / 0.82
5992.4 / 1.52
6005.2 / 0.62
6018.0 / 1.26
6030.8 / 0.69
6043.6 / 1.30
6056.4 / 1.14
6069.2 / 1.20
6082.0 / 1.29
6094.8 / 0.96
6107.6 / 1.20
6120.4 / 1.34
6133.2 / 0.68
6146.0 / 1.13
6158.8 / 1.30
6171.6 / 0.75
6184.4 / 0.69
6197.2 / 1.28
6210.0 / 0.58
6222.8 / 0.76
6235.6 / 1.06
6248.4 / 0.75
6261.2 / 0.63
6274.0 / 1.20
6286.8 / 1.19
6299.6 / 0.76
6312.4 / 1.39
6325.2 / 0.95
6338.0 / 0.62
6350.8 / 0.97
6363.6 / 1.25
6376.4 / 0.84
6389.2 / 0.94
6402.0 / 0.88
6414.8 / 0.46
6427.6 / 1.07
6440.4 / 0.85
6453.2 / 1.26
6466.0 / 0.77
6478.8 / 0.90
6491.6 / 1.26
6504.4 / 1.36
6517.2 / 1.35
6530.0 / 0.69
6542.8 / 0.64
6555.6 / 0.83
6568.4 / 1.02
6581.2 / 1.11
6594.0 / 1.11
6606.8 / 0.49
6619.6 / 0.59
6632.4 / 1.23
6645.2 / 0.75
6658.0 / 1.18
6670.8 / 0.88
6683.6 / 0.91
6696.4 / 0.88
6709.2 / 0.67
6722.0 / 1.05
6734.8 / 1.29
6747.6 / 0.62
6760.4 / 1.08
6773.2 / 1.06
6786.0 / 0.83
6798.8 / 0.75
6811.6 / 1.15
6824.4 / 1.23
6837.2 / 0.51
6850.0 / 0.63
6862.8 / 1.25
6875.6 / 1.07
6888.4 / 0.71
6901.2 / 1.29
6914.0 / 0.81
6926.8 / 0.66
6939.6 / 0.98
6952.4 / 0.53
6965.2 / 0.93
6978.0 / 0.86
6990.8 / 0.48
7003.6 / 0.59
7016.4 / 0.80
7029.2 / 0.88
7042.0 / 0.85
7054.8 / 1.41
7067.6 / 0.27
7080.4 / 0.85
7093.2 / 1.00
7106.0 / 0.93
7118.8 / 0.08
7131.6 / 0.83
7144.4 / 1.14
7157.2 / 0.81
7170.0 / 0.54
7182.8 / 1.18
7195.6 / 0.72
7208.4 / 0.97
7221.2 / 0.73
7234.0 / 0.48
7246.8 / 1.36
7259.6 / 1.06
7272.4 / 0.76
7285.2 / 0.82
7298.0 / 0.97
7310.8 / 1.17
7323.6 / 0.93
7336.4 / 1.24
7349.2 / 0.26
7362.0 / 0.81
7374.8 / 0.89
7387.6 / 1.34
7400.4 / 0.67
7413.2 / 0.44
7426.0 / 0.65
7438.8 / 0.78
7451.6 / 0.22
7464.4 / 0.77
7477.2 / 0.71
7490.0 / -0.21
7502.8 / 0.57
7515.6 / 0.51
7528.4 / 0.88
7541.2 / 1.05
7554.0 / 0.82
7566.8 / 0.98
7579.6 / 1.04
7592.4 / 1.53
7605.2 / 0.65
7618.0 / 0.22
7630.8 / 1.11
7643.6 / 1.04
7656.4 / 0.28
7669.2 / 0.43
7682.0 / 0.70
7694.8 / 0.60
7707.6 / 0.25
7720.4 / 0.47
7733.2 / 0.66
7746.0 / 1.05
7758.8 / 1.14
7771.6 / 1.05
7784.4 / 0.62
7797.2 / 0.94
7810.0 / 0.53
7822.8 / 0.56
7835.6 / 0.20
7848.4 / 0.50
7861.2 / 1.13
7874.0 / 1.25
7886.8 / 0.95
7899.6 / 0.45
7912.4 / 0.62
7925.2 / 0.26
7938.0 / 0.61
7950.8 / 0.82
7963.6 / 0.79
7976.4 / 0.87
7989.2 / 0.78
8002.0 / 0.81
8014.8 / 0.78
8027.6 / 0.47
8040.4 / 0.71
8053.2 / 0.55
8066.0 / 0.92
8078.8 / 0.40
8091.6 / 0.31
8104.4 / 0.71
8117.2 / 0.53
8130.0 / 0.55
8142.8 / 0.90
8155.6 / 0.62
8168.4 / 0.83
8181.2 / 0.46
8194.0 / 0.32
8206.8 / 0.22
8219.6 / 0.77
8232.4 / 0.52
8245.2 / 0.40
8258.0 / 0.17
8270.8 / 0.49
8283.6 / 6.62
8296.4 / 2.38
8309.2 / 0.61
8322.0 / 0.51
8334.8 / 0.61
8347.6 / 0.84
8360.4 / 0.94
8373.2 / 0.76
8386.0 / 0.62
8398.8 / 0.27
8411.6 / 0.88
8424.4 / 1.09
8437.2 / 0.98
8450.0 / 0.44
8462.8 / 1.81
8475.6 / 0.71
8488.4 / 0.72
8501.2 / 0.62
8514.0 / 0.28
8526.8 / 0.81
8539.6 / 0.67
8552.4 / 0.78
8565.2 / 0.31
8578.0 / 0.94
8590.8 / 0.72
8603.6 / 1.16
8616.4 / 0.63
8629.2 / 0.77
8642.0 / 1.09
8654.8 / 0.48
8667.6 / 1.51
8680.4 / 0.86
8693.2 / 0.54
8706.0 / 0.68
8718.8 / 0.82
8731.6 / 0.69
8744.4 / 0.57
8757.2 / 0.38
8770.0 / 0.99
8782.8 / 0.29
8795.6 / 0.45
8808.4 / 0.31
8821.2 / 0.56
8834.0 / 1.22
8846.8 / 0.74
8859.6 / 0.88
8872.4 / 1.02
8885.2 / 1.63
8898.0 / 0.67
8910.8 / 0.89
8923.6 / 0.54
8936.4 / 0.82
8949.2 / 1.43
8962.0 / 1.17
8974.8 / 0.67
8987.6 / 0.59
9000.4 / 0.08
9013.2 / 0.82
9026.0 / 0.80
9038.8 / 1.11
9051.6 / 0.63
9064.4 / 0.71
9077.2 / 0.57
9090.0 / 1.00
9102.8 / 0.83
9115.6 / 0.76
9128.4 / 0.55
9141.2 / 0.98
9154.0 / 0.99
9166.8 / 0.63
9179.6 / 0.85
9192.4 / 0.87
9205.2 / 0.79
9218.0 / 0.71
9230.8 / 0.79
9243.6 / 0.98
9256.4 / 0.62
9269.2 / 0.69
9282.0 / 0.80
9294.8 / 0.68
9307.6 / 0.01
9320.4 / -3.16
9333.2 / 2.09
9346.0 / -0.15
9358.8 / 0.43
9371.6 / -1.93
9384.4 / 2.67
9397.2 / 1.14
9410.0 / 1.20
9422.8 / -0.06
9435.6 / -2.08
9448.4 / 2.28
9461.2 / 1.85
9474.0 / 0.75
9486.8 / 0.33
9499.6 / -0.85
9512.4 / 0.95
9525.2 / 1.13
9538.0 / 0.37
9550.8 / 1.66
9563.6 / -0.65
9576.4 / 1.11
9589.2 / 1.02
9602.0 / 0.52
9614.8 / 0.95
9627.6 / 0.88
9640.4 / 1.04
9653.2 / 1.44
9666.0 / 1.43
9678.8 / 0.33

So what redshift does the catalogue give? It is 1.222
